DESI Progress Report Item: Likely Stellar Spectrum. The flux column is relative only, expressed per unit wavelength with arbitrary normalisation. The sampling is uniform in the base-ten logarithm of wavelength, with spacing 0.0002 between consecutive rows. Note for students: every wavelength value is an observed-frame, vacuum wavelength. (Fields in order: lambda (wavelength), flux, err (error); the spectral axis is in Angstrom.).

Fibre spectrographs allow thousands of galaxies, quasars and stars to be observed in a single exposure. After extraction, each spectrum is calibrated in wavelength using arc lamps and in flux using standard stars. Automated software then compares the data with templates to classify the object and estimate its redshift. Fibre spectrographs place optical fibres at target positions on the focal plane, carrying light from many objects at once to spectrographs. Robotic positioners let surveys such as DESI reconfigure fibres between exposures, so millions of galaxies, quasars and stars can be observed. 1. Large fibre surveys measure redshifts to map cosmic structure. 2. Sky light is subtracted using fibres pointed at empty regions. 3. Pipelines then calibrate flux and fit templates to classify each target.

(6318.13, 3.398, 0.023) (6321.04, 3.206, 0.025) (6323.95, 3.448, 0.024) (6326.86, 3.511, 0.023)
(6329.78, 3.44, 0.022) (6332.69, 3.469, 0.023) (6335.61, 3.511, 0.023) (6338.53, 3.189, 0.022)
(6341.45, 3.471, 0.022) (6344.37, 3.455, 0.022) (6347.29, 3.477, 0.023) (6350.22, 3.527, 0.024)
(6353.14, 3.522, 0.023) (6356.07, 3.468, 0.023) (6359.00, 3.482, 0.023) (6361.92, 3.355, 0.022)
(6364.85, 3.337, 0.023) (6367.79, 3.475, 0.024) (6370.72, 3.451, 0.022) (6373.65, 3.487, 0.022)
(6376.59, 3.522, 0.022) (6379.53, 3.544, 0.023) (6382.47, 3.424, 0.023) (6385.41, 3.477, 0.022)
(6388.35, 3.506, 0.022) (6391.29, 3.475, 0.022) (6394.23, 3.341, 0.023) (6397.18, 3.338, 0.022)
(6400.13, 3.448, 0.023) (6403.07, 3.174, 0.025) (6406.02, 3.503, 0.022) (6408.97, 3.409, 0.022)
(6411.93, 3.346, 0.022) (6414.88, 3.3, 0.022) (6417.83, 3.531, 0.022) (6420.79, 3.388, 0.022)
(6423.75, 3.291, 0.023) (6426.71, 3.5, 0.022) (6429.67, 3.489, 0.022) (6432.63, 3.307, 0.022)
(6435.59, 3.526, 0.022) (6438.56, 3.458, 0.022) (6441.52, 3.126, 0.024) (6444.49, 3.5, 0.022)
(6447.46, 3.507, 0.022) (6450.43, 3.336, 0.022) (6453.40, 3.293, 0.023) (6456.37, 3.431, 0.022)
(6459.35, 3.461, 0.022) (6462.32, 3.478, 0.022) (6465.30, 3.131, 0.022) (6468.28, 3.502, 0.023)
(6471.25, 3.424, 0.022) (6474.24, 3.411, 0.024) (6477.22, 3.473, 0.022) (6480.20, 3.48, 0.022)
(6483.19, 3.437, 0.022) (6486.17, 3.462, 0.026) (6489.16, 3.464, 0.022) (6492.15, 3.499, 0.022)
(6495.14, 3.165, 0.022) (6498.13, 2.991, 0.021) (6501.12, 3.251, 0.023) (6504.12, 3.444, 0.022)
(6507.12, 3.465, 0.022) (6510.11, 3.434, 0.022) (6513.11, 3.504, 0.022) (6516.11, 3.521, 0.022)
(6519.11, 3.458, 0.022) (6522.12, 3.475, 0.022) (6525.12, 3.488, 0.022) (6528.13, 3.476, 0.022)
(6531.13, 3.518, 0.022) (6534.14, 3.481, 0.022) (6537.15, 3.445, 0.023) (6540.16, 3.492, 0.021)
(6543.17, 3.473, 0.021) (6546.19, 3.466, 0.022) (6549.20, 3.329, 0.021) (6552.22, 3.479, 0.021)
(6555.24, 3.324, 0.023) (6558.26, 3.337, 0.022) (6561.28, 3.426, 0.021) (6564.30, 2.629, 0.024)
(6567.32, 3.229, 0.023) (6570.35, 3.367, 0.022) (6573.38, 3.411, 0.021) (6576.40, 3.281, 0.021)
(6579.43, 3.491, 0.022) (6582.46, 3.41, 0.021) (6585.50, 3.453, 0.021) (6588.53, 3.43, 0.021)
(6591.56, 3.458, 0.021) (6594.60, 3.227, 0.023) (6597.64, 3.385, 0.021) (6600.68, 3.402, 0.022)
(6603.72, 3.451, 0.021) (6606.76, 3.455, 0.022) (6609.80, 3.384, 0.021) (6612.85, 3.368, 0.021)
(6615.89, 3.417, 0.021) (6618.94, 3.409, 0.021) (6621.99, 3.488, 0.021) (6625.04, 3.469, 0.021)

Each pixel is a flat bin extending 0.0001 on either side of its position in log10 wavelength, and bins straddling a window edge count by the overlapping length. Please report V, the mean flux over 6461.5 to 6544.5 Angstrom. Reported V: 3.42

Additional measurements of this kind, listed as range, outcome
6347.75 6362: 3.48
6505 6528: 3.48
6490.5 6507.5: 3.29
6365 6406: 3.43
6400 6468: 3.39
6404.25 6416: 3.39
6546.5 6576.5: 3.29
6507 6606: 3.4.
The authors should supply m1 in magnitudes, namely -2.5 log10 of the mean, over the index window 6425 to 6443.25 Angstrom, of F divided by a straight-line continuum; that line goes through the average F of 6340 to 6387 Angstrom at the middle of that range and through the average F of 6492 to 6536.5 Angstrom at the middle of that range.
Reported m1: 0.01 mag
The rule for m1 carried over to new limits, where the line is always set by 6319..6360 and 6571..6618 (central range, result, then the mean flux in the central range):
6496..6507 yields 0.053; 3.25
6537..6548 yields -0.019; 3.47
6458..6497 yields 0.003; 3.41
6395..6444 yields 0.014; 3.38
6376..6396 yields -0.010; 3.47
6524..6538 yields -0.023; 3.48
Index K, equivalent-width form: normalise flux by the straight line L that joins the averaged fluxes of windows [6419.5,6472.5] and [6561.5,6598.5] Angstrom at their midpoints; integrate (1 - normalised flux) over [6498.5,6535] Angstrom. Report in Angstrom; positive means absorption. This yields -1.0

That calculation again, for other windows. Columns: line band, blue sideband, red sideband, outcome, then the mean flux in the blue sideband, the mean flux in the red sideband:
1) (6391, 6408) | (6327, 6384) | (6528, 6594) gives 0.3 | 3.45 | 3.38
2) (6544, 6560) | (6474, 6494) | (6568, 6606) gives 0.1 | 3.46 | 3.39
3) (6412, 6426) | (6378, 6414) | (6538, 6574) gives 0.1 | 3.41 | 3.33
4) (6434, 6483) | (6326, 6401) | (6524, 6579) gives 0.0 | 3.45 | 3.37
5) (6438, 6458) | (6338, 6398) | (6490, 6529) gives 0.3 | 3.45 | 3.4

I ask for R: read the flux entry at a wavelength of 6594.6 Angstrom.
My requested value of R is 3.227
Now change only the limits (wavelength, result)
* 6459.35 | 3.461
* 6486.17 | 3.462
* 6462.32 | 3.478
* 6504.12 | 3.444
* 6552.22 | 3.479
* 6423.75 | 3.291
